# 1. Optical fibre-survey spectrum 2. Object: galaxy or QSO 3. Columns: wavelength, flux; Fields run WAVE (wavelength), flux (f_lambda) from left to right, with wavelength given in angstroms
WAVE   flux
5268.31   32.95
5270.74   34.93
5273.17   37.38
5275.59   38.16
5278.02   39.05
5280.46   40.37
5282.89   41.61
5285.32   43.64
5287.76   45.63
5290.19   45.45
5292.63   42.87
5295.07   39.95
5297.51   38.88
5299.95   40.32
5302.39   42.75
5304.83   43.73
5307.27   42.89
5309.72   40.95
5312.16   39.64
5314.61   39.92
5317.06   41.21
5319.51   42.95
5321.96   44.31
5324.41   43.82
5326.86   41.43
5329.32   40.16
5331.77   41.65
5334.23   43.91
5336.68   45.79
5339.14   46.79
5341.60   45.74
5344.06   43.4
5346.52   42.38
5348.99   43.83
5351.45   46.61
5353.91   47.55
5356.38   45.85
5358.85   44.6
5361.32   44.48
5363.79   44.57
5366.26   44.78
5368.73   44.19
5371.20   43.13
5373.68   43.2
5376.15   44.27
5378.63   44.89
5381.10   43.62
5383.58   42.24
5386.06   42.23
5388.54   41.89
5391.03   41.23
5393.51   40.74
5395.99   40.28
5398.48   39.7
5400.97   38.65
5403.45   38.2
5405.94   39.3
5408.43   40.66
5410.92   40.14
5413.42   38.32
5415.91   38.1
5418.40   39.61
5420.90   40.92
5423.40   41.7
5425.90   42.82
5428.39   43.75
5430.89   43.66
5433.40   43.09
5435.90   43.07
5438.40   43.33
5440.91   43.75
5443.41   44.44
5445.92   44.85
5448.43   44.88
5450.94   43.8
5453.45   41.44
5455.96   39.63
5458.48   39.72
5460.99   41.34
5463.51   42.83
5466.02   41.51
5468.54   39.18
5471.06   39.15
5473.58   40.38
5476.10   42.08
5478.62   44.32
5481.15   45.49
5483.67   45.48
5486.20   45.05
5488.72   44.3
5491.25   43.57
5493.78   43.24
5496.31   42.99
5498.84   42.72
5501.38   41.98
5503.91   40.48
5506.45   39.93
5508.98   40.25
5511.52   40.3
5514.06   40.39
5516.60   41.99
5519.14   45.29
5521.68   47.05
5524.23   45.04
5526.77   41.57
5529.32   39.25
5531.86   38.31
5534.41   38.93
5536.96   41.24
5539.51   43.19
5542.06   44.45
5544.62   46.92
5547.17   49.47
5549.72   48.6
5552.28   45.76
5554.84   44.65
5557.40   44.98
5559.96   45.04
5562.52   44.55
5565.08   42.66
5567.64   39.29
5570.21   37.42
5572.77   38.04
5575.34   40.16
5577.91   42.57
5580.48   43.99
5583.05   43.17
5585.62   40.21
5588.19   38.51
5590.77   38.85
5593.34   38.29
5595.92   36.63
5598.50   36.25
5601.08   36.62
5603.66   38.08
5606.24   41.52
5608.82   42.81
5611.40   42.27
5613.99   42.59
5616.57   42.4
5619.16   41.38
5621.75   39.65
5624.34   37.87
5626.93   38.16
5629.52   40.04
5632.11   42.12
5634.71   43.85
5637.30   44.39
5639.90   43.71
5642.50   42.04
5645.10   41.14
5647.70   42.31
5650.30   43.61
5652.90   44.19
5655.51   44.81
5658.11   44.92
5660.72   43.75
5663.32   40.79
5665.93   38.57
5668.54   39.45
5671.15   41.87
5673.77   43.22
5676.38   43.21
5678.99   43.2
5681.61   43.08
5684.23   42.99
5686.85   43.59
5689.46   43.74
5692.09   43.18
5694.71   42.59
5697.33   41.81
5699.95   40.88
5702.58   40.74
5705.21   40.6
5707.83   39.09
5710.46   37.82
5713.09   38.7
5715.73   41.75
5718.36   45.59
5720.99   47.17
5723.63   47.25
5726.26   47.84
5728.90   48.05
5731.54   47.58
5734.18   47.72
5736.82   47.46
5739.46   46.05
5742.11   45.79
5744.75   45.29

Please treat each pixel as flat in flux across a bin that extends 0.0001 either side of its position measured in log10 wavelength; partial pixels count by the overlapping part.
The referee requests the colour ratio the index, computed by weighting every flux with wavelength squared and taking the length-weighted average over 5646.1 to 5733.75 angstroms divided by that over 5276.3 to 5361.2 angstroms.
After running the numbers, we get 1.1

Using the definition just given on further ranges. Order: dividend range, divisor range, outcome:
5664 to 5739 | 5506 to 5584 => 1.07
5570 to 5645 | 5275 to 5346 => 1.07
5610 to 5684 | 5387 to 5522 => 1.08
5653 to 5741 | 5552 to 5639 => 1.10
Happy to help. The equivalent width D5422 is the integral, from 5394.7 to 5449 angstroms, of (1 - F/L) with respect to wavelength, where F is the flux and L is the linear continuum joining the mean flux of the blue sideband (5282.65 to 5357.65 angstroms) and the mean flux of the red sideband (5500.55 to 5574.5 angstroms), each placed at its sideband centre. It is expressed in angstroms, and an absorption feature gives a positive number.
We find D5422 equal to 1.8 angstroms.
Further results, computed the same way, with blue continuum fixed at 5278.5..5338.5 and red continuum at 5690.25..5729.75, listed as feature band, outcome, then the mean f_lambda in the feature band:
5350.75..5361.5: -0.91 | 45.9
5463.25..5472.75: 0.46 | 40.4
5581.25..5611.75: 2.31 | 39.4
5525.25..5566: -1.11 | 43.7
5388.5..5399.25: 0.43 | 40.7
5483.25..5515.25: 0.18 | 42.3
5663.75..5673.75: 0.54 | 40.4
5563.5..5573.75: 0.74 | 39.6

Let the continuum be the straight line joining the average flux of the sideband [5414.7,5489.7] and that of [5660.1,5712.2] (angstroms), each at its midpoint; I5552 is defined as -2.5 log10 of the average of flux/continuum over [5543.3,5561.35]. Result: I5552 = -0.11 mag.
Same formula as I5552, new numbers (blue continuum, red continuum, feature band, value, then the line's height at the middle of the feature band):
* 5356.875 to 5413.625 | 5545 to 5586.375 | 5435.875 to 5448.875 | -0.041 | 42.5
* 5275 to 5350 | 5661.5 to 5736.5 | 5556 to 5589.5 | 0.031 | 42.8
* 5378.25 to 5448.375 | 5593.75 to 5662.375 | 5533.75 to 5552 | -0.087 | 41.5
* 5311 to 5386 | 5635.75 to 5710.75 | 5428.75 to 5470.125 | 0.019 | 43.3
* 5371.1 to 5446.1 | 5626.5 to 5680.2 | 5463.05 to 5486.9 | -0.014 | 41.9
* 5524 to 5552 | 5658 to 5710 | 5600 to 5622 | 0.045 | 42.7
